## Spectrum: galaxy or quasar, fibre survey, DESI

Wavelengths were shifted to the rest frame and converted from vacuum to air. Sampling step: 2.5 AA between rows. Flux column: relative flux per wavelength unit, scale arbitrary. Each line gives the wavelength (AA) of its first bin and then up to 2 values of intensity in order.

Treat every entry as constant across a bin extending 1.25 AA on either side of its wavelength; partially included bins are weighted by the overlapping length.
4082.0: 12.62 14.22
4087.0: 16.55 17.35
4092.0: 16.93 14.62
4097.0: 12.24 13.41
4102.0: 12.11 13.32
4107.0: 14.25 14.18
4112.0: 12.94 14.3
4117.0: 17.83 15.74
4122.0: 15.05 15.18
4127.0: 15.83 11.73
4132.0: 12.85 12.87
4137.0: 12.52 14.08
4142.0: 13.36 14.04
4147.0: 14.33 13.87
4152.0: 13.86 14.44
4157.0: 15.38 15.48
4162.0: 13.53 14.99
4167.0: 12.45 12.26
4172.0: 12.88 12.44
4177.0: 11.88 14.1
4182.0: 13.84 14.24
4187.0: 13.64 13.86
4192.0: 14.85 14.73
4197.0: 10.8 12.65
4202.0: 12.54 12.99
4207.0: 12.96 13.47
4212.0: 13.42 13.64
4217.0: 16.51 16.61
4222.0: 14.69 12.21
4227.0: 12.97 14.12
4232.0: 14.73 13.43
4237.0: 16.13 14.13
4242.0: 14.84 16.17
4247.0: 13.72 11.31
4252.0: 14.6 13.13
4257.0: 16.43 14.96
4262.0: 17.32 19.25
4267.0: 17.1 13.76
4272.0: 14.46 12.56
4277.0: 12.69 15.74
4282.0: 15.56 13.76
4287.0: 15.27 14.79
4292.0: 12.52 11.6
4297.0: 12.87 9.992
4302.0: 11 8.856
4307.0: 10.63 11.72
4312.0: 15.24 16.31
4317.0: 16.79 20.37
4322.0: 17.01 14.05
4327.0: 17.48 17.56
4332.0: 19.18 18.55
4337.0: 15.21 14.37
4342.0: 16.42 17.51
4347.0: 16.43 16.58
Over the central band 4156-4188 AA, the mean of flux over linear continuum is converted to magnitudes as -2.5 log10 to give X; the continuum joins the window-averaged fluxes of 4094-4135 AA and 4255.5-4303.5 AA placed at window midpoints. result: 0.04 mag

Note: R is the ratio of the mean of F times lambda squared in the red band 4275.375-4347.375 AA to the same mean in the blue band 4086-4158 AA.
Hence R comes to 1.1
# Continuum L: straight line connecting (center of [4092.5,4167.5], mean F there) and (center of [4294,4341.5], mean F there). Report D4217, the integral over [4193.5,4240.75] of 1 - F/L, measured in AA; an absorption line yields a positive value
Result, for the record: 1.9 AA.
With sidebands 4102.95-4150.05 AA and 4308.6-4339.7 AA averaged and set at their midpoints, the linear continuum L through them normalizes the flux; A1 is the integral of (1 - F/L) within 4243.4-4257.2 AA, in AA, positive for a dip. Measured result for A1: 1.4 AA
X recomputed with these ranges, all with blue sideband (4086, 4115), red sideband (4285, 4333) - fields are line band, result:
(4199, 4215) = 0.10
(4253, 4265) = -0.12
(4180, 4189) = 0.03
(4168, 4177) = 0.15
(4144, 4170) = 0.02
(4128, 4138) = 0.14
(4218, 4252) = 0.01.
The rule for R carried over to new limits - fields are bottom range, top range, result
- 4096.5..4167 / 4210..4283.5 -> 1.10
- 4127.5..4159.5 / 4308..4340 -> 1.30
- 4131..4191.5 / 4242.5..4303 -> 1.10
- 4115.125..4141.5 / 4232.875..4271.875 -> 1.12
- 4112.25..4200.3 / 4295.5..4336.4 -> 1.15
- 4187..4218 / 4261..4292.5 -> 1.15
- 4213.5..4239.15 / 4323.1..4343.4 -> 1.20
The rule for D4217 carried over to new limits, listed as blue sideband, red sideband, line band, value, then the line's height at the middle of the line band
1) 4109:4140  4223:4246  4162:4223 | 2.9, 14.3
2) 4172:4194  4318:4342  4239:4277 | 1.2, 15.4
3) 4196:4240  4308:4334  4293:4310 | 5.4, 16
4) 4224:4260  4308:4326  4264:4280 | 0.0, 14.9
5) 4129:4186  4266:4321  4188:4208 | 0.7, 13.6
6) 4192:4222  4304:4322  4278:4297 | 0.5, 14.5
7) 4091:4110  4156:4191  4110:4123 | -1.3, 13.8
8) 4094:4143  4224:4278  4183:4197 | 0.3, 14.3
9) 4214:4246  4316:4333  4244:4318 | 9.8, 16.2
